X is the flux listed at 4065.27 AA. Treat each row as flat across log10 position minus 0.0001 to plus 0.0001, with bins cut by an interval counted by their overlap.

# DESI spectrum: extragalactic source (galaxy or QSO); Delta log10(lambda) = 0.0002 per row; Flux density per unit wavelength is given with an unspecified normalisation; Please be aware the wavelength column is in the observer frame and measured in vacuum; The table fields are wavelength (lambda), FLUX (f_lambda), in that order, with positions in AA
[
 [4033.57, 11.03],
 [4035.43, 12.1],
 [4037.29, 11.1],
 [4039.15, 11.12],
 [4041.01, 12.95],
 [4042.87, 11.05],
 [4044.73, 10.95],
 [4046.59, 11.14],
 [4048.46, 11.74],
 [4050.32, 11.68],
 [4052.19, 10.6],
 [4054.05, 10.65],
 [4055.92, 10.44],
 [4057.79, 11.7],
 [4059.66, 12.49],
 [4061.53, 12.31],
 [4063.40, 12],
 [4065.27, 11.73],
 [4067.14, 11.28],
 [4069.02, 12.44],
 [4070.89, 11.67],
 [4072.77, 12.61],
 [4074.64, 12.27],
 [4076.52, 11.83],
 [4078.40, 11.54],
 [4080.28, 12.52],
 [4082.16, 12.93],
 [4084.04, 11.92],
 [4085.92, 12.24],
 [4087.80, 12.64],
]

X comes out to 11.73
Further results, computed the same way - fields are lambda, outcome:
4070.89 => 11.67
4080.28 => 12.52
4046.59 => 11.14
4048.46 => 11.74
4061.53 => 12.31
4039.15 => 11.12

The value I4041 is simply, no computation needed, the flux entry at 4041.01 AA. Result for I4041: 12.95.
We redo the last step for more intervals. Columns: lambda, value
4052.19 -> 10.6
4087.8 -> 12.64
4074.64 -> 12.27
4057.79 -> 11.7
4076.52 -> 11.83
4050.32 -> 11.68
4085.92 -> 12.24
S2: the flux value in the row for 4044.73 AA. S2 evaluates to 10.95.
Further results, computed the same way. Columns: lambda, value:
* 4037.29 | 11.1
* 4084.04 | 11.92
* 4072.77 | 12.61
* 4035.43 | 12.1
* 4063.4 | 12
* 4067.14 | 11.28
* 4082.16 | 12.93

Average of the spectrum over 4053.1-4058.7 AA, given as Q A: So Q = 10.9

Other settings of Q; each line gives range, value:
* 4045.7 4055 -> 11.2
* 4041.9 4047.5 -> 11.1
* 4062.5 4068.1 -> 11.7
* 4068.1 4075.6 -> 12.2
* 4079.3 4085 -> 12.4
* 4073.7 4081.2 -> 12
